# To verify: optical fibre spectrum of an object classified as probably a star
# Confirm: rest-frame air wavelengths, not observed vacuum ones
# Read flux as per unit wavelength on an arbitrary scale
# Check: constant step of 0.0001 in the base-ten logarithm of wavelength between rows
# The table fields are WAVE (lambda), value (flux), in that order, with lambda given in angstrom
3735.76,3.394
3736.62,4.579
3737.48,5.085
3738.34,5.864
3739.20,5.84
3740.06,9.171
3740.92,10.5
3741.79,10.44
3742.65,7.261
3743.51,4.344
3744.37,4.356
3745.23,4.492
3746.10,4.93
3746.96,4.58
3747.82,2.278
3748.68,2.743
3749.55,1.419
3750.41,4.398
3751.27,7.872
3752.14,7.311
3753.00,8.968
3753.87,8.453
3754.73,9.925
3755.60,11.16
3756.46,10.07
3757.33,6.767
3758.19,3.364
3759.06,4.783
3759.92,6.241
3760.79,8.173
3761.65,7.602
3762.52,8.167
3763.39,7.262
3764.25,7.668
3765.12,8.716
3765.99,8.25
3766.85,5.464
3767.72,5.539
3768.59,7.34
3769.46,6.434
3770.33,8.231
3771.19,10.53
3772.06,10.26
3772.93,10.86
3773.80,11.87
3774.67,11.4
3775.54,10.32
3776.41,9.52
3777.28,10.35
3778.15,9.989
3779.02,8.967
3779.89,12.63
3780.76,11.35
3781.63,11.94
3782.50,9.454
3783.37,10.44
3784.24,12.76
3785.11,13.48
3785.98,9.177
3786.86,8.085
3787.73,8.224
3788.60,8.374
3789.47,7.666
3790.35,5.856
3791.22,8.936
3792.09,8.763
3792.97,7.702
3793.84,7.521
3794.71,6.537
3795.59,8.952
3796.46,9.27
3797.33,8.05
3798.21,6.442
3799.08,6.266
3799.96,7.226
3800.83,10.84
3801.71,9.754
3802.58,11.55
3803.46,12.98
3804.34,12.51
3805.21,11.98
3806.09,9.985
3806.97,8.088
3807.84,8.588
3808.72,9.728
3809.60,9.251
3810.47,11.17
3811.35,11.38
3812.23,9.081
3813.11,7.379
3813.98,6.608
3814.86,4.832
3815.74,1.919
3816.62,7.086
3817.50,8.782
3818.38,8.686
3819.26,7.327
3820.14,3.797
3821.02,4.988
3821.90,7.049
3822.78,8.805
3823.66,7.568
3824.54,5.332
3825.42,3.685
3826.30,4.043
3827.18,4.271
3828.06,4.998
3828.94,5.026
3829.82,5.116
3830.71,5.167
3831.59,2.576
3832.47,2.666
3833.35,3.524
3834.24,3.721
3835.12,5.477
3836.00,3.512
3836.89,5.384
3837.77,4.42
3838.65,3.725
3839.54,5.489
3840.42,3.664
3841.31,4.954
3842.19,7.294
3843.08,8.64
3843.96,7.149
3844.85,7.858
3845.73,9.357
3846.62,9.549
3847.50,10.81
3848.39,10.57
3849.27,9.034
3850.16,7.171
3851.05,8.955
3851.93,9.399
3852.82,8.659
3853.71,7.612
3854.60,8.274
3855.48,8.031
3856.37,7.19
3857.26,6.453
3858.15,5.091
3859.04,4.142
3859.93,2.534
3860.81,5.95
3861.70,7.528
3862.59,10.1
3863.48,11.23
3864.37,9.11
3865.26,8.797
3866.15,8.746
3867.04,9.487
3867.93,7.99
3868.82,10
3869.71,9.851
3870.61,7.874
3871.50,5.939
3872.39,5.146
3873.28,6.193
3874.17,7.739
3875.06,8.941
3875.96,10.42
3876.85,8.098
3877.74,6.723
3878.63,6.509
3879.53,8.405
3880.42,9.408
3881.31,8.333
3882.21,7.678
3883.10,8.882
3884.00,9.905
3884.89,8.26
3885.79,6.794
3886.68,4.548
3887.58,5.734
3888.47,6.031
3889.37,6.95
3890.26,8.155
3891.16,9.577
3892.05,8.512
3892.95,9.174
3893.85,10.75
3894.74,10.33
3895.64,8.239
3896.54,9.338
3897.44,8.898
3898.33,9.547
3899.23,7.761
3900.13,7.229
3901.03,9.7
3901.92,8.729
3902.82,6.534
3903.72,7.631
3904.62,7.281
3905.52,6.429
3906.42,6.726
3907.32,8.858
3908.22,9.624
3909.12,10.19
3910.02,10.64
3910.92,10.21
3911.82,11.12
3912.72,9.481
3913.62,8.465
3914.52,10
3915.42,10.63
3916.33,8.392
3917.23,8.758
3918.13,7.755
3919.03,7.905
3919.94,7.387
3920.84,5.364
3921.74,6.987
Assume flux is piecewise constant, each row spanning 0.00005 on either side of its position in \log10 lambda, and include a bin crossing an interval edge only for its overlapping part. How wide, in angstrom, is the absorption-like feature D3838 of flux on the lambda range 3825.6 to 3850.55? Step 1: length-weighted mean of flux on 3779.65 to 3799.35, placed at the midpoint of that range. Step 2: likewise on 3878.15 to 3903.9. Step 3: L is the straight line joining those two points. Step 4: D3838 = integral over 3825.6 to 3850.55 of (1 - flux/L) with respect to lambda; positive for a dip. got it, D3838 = 7.9 angstrom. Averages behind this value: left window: 9.03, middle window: 5.88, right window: 8.2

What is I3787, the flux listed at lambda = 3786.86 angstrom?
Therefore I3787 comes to 8.085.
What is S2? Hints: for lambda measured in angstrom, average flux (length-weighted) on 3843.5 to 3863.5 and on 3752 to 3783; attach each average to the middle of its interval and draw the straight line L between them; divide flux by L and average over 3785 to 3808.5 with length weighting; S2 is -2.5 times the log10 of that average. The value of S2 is -0.06 mag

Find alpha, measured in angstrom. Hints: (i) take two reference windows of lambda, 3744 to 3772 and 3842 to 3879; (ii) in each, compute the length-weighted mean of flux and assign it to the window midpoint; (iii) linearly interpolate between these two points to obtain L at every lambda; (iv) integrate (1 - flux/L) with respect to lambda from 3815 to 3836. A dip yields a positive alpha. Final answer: 6.4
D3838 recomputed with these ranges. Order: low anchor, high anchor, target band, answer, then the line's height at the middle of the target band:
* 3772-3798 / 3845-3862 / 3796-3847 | 9.8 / 8.58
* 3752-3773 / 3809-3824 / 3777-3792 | -4.2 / 7.68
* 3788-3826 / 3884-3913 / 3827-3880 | 8.2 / 8.26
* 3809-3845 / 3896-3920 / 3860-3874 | -1.5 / 7.32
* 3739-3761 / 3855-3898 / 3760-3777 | -4.7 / 6.73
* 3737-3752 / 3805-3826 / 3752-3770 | -4.3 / 6.09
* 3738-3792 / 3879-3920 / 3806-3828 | 3.0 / 8.23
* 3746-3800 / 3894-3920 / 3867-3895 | 2.1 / 8.67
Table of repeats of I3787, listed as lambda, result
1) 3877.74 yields 6.723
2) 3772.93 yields 10.86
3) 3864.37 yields 9.11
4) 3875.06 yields 8.941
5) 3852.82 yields 8.659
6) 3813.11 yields 7.379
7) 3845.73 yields 9.357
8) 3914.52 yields 10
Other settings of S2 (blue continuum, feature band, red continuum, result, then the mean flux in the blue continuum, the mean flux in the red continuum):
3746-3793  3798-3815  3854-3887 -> -0.16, 8.27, 7.75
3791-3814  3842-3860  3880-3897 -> 0.10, 9.18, 8.24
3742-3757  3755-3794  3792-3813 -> -0.16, 6.22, 9.29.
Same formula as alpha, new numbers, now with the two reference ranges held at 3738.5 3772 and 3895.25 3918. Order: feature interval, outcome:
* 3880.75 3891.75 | 1.2 angstrom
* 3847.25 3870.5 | 0.1 angstrom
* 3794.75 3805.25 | -2.8 angstrom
